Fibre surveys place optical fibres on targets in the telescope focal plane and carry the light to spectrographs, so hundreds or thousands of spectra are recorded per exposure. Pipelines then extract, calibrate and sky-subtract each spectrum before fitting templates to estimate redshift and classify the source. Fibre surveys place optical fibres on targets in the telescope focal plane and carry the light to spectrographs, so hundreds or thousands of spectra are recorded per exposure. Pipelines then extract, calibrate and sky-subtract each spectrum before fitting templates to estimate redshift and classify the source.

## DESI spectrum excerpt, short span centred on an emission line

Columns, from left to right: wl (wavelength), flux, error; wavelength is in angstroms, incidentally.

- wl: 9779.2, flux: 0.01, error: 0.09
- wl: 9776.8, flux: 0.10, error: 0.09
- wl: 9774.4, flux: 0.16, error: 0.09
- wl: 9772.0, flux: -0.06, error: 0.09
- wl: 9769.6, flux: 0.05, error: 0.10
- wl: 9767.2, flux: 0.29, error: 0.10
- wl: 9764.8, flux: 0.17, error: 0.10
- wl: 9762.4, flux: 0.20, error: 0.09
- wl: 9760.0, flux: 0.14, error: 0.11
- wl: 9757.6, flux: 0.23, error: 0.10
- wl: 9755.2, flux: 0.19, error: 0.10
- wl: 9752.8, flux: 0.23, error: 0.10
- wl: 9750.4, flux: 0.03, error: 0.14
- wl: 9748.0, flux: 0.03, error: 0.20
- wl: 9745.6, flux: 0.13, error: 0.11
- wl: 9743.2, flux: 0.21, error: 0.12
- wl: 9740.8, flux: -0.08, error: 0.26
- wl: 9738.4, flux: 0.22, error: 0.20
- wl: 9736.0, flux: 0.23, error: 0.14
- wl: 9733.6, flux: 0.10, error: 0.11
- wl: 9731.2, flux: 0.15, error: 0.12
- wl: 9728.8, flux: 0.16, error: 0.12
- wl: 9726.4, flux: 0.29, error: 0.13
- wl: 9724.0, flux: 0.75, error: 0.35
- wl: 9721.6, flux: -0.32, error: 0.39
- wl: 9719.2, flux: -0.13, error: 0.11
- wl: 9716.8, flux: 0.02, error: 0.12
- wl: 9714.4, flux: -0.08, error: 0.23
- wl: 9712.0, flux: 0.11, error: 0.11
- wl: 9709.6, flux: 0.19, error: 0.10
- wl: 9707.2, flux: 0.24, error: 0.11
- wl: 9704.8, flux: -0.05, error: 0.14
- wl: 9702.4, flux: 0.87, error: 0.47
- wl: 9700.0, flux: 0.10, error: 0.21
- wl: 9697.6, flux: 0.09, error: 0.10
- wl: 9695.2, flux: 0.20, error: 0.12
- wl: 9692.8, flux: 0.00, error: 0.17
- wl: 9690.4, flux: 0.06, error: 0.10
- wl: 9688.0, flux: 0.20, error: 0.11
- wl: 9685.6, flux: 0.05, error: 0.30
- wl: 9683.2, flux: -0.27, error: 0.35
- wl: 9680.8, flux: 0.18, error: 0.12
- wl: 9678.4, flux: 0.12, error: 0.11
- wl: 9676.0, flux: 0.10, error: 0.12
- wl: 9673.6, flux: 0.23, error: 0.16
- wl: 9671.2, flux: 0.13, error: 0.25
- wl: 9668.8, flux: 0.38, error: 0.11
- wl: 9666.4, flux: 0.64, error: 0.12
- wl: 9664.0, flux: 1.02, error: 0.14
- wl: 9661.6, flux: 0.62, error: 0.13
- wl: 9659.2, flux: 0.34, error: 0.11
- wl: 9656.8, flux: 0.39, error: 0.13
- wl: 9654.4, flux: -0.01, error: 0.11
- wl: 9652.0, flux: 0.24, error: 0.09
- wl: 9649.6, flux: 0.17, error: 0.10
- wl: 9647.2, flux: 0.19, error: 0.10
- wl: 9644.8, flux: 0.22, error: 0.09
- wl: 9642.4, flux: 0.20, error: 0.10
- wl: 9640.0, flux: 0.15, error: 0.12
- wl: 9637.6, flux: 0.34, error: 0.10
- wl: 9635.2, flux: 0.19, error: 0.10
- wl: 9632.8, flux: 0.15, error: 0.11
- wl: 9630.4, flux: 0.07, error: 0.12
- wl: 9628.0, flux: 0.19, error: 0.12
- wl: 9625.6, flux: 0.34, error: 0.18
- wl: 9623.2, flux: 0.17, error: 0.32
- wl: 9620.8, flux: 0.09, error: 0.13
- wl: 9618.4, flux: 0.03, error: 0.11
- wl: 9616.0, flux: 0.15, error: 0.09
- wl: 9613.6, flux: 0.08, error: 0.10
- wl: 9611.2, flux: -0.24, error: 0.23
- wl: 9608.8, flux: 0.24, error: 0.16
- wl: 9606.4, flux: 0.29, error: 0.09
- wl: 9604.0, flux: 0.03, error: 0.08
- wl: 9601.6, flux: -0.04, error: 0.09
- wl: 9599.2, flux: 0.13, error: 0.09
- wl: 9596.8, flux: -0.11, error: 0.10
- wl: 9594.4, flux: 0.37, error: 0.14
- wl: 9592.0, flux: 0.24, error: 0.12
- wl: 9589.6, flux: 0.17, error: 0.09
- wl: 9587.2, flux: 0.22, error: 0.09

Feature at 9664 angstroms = [O III] 5007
